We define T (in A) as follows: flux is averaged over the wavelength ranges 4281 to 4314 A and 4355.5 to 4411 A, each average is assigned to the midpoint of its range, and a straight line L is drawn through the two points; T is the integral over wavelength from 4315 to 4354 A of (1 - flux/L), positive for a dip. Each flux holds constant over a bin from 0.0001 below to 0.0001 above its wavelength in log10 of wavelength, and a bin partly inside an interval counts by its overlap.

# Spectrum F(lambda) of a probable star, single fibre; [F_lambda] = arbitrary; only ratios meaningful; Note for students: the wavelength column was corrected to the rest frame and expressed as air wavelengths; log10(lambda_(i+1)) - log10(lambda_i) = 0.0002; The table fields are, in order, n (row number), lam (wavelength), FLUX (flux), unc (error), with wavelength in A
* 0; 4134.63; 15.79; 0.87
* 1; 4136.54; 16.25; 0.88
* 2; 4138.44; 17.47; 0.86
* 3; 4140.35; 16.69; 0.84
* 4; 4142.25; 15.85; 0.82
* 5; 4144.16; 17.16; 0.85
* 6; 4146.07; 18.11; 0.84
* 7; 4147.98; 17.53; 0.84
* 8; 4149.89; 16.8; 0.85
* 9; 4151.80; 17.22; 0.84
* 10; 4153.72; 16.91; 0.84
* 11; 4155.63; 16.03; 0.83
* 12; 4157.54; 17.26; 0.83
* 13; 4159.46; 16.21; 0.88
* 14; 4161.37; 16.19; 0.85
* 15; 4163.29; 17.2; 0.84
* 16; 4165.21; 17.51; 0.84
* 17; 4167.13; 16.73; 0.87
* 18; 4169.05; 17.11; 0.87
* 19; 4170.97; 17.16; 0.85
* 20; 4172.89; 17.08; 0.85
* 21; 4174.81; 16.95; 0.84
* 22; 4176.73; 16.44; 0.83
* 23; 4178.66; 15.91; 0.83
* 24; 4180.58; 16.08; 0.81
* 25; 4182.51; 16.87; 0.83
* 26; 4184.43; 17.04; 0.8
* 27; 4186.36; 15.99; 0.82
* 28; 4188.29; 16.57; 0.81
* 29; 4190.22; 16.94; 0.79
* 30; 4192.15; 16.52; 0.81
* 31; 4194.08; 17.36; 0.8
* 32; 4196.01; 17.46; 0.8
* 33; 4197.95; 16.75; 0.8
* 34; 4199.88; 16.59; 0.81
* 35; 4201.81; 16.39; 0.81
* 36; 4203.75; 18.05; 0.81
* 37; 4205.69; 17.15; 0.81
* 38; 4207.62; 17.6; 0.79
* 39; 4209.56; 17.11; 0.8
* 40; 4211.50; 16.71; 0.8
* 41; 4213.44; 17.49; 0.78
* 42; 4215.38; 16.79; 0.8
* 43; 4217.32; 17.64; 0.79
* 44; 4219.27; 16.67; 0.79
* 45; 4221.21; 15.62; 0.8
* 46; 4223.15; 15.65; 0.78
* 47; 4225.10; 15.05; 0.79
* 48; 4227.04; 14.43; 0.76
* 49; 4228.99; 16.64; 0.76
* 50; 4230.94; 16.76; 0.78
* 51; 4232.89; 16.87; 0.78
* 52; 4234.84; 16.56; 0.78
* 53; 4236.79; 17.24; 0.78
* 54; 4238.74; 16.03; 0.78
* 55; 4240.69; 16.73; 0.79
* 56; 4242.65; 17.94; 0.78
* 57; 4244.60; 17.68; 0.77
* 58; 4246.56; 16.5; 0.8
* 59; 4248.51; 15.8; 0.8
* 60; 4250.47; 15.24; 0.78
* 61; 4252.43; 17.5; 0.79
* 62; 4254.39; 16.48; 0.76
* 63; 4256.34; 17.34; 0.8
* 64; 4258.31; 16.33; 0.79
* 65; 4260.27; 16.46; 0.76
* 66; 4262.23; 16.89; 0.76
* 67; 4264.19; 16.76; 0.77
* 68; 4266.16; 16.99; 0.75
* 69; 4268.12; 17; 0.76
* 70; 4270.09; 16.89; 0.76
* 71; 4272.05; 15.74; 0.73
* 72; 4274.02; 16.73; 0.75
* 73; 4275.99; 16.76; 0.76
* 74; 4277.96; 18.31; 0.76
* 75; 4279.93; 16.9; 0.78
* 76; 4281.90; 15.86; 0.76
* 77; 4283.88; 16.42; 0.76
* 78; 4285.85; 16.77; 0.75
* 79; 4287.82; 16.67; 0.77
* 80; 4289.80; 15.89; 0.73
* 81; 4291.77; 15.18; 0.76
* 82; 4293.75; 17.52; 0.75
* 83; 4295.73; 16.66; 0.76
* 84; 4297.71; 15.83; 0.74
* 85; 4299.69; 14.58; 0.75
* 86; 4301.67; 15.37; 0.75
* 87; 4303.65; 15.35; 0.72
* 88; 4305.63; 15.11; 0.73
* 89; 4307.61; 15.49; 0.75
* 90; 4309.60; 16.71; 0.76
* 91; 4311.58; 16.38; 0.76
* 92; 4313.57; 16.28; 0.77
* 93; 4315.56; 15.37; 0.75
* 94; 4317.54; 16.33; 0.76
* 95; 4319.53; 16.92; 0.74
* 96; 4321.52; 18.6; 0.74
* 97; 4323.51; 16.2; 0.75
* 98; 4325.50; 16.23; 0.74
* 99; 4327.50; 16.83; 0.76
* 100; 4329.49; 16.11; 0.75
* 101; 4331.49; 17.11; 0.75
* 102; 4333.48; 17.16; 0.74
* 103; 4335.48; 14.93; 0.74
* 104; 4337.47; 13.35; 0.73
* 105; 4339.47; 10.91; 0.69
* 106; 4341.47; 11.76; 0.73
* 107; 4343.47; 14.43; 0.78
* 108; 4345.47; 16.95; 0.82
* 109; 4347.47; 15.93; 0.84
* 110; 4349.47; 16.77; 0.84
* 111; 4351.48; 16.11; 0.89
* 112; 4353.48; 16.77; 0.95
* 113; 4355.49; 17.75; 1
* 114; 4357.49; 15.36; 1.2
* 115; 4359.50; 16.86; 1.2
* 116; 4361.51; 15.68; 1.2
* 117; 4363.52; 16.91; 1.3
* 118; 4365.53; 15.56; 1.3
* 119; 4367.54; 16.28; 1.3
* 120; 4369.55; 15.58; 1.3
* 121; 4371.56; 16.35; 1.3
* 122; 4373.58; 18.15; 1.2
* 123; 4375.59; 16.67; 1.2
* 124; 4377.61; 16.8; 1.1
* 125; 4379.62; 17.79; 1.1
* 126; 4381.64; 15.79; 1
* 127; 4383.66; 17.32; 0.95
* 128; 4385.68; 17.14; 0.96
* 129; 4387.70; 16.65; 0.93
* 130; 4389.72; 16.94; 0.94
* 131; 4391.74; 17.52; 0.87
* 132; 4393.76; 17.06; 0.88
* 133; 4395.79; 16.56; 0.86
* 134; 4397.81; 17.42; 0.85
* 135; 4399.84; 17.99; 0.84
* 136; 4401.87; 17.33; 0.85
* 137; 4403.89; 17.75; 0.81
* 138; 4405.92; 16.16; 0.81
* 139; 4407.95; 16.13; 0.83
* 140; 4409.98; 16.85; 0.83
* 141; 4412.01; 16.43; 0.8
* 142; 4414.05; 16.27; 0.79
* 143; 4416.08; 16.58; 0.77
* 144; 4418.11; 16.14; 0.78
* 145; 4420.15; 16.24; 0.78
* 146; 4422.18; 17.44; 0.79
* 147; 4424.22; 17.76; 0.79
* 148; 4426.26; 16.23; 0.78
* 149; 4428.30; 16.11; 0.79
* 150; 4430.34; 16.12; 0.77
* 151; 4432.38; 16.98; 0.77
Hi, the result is 1.4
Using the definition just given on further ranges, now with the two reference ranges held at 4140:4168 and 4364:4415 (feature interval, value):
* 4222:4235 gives 0.7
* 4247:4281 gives 0.3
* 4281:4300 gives 0.7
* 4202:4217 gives -0.3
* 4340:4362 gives 1.4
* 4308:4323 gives 0.2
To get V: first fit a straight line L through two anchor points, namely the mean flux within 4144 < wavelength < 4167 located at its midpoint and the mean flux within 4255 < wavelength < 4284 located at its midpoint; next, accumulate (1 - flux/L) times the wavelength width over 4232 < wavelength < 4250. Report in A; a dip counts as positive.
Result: 0.1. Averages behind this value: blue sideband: 17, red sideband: 16.8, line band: 16.8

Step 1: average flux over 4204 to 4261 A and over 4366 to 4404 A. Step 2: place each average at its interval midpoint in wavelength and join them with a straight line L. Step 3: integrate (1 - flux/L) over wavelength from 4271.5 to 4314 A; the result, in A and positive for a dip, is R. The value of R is 1.4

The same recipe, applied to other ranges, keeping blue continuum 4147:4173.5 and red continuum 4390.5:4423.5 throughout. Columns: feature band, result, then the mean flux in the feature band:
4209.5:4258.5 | 1.0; 16.6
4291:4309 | 1.3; 15.7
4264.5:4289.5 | 0.3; 16.7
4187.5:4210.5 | -0.2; 17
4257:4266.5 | 0.1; 16.7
